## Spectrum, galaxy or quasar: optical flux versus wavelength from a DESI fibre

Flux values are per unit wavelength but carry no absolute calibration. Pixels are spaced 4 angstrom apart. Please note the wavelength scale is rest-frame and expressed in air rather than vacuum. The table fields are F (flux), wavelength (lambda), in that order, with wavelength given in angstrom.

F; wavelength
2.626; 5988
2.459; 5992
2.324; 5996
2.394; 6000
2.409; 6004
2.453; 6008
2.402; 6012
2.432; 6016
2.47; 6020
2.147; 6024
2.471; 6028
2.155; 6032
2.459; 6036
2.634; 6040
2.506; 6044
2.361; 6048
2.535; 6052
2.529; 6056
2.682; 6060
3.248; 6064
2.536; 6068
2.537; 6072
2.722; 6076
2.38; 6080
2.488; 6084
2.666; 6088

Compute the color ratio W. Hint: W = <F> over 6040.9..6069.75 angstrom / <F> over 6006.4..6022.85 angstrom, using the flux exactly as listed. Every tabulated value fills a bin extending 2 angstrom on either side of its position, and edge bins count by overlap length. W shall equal 1.1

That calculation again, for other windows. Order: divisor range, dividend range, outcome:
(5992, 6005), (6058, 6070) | 1.18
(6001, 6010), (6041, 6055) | 1.02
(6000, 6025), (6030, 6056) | 1.02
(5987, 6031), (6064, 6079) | 1.11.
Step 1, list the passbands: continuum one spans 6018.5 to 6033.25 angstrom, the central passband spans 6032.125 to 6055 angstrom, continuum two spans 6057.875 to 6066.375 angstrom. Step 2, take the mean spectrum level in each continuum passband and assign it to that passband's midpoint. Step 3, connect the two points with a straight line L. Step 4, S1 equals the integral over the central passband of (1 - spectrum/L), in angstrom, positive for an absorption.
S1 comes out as 1.3 angstrom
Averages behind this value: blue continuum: 2.31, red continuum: 2.94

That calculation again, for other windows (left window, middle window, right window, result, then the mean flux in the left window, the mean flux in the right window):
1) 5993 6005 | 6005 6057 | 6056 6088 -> 1.5 angstrom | 2.38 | 2.65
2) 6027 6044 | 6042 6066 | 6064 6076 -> -0.7 angstrom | 2.44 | 2.69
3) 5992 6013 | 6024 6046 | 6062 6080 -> 1.2 angstrom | 2.4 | 2.72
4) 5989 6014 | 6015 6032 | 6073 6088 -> 0.7 angstrom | 2.42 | 2.55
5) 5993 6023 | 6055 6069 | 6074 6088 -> -1.5 angstrom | 2.4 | 2.55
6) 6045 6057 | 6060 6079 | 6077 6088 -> -1.9 angstrom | 2.47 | 2.5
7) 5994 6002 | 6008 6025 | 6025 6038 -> -0.3 angstrom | 2.36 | 2.35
